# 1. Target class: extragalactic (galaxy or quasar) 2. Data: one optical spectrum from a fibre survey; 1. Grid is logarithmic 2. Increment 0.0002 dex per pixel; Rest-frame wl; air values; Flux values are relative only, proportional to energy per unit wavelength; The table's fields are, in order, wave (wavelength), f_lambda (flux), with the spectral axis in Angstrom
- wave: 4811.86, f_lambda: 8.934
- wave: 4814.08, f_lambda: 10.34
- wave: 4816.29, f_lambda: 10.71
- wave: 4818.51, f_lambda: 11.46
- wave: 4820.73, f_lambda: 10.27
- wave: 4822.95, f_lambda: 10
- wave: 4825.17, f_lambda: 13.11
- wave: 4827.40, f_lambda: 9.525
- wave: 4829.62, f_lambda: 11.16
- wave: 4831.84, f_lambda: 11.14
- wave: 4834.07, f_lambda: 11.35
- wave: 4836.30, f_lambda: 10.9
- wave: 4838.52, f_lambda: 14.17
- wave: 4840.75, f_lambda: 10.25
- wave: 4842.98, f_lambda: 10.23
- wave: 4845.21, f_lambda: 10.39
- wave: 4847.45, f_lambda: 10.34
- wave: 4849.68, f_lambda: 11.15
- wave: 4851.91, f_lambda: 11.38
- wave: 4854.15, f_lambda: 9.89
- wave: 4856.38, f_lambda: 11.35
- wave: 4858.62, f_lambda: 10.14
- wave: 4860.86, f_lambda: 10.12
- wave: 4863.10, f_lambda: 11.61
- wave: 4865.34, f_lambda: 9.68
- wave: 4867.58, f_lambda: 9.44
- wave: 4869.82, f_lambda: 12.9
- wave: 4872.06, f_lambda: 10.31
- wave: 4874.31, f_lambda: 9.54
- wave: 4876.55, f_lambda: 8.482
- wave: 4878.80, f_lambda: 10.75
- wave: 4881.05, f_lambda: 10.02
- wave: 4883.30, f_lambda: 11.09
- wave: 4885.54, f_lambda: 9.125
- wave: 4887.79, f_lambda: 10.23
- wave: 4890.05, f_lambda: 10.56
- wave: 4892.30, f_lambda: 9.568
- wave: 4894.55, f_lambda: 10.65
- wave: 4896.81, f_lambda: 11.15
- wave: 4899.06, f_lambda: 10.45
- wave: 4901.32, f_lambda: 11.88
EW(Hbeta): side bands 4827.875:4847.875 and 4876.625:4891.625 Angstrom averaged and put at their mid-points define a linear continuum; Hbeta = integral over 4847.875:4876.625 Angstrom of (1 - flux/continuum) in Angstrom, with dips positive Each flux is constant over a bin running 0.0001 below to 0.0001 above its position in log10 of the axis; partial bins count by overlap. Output 0.16 Angstrom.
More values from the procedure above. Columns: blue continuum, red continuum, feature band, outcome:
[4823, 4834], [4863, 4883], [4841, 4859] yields 0.16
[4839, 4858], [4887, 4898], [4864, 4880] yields 0.60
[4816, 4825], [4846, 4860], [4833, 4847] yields -0.54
